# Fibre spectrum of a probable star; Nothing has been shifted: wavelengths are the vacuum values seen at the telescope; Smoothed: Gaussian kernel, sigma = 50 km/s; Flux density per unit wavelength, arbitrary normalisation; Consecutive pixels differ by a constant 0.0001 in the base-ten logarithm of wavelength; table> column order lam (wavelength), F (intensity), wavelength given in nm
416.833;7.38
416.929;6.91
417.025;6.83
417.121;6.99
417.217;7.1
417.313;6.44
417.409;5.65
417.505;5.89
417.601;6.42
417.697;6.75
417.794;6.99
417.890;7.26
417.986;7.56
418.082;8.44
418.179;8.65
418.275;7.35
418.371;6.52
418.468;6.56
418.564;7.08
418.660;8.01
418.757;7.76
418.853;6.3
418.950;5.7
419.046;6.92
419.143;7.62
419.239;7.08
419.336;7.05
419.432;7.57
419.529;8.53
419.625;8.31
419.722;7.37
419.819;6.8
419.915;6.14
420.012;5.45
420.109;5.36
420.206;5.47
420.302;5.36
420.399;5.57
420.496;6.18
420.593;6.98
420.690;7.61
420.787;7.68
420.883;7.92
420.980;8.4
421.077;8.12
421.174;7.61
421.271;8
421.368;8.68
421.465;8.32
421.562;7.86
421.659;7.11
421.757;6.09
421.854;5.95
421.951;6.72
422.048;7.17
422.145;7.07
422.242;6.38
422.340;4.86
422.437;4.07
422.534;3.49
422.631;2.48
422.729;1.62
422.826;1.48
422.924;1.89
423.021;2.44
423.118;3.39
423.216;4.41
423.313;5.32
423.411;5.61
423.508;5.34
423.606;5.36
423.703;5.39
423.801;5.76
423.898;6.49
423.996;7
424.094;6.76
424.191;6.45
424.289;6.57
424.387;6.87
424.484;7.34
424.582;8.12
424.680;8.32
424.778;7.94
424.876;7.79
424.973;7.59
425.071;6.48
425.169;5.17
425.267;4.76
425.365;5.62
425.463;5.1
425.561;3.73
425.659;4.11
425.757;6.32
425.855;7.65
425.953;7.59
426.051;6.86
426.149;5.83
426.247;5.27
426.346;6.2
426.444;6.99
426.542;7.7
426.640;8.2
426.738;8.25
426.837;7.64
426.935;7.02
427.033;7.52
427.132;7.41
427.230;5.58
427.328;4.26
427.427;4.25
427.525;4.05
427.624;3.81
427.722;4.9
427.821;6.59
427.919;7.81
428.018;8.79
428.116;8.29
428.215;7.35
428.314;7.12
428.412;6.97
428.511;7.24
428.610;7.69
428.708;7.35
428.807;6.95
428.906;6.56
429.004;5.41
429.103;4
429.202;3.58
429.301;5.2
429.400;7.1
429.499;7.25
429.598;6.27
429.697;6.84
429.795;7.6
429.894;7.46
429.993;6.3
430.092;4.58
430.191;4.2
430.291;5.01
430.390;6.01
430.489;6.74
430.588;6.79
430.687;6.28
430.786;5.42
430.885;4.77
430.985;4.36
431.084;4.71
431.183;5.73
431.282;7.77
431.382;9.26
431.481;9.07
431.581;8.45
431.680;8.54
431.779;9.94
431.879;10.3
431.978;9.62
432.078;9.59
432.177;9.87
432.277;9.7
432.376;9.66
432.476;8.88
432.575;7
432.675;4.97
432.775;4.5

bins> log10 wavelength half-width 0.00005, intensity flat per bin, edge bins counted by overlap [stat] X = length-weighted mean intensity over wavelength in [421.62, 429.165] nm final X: 6.01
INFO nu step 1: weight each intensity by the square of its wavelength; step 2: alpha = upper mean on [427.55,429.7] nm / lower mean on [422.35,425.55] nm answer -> 1.2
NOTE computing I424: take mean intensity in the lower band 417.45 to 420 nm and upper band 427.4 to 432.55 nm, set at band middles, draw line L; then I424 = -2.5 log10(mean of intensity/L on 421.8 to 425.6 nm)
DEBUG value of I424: 0.27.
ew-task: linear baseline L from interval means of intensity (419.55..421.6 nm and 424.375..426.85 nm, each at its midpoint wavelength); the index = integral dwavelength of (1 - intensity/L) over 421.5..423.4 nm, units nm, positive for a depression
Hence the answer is 0.60 nm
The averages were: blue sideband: 7.12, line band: 4.77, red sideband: 6.65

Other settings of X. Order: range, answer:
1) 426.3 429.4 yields 6.48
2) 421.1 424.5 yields 5.64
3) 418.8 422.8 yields 6.53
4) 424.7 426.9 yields 6.52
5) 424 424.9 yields 7.32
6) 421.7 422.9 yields 4.73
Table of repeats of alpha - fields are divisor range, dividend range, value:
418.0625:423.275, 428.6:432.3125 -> 1.14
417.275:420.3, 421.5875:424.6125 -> 0.79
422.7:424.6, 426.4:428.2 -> 1.30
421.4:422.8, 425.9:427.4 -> 1.23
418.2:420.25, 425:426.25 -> 0.86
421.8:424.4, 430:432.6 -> 1.53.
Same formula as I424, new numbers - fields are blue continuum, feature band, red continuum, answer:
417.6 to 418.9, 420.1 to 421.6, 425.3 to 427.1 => -0.031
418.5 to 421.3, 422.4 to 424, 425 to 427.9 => 0.494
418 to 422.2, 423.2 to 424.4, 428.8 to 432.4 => 0.183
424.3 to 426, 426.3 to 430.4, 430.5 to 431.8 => 0.052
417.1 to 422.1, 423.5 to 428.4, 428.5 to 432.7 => 0.086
